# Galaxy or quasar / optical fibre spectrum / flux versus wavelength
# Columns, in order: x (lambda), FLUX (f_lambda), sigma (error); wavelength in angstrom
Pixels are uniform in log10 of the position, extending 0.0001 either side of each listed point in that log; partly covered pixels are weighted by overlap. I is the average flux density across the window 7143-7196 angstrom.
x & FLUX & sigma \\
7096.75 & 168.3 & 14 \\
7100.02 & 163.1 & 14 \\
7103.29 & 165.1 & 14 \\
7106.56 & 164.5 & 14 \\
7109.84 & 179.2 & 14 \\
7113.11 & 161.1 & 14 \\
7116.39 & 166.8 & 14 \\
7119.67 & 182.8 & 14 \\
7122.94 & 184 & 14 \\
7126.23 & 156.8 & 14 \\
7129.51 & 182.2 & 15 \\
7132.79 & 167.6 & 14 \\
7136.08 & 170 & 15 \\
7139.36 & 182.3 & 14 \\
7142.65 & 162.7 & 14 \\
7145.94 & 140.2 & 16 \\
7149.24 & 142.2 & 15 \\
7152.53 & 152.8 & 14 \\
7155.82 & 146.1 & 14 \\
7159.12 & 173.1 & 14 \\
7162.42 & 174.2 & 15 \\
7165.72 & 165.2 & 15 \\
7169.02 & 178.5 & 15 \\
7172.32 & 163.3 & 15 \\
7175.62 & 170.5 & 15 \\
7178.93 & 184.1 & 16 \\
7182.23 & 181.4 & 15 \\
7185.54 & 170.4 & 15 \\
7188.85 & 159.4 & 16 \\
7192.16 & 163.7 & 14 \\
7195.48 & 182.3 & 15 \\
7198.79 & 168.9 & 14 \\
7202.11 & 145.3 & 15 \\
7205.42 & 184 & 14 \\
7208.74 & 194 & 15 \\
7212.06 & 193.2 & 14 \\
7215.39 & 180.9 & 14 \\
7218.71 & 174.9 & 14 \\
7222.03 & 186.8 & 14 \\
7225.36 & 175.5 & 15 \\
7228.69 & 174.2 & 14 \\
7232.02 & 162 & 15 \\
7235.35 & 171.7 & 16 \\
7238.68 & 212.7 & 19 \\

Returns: 165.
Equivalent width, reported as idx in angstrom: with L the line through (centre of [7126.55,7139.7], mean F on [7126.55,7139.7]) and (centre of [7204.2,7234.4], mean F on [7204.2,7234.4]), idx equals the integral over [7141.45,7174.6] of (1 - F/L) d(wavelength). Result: 2.9 angstrom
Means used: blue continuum 173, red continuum 180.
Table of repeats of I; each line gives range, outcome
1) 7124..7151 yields 163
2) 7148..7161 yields 154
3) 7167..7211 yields 173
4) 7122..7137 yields 172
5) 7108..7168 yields 166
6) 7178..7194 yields 171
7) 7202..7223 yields 182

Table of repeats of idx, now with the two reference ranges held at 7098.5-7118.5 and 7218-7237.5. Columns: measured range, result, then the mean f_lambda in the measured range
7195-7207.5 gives 0.26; 170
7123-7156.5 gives 1.44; 162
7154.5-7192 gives 0.39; 170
